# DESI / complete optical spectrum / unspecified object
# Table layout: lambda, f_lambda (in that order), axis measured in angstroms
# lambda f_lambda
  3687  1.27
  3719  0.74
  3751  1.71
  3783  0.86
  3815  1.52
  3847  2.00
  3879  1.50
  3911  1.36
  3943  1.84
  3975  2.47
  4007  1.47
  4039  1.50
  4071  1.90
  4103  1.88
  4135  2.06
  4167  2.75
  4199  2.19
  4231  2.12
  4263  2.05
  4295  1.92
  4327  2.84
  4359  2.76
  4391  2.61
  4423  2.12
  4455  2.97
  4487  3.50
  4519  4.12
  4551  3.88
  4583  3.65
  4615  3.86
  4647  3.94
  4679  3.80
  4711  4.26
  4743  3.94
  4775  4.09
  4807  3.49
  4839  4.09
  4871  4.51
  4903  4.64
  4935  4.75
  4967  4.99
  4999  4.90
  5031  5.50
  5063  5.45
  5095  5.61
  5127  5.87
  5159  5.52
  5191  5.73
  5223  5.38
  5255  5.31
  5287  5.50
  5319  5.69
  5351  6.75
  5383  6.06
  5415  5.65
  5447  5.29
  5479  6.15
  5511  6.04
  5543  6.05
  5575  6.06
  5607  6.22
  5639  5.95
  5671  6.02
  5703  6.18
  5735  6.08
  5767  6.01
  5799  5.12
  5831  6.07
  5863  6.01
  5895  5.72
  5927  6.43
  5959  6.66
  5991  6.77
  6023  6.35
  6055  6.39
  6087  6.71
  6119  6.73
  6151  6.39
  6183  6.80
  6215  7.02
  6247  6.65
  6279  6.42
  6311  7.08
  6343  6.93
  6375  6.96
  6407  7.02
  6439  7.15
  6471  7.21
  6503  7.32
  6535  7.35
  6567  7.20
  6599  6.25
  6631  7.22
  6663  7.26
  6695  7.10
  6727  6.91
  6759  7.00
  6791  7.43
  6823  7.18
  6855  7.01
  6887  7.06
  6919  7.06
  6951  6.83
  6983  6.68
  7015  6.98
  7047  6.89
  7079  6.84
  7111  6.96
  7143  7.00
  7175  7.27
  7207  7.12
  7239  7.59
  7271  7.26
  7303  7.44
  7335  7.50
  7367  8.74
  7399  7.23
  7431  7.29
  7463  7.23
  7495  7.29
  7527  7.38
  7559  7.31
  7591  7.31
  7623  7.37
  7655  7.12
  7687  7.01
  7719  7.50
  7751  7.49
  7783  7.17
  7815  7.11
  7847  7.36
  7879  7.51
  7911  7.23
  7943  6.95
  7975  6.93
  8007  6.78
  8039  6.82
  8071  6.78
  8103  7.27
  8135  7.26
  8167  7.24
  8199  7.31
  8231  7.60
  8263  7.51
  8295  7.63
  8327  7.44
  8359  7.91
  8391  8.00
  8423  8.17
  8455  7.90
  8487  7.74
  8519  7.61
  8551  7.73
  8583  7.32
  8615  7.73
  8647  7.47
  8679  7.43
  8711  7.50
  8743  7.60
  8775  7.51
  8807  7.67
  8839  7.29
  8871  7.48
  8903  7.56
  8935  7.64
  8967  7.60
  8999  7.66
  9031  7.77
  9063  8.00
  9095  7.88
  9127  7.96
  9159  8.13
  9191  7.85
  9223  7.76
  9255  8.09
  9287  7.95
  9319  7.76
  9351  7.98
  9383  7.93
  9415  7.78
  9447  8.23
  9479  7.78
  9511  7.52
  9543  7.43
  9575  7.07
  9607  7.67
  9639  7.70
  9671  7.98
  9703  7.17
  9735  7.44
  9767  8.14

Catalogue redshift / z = 0.12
